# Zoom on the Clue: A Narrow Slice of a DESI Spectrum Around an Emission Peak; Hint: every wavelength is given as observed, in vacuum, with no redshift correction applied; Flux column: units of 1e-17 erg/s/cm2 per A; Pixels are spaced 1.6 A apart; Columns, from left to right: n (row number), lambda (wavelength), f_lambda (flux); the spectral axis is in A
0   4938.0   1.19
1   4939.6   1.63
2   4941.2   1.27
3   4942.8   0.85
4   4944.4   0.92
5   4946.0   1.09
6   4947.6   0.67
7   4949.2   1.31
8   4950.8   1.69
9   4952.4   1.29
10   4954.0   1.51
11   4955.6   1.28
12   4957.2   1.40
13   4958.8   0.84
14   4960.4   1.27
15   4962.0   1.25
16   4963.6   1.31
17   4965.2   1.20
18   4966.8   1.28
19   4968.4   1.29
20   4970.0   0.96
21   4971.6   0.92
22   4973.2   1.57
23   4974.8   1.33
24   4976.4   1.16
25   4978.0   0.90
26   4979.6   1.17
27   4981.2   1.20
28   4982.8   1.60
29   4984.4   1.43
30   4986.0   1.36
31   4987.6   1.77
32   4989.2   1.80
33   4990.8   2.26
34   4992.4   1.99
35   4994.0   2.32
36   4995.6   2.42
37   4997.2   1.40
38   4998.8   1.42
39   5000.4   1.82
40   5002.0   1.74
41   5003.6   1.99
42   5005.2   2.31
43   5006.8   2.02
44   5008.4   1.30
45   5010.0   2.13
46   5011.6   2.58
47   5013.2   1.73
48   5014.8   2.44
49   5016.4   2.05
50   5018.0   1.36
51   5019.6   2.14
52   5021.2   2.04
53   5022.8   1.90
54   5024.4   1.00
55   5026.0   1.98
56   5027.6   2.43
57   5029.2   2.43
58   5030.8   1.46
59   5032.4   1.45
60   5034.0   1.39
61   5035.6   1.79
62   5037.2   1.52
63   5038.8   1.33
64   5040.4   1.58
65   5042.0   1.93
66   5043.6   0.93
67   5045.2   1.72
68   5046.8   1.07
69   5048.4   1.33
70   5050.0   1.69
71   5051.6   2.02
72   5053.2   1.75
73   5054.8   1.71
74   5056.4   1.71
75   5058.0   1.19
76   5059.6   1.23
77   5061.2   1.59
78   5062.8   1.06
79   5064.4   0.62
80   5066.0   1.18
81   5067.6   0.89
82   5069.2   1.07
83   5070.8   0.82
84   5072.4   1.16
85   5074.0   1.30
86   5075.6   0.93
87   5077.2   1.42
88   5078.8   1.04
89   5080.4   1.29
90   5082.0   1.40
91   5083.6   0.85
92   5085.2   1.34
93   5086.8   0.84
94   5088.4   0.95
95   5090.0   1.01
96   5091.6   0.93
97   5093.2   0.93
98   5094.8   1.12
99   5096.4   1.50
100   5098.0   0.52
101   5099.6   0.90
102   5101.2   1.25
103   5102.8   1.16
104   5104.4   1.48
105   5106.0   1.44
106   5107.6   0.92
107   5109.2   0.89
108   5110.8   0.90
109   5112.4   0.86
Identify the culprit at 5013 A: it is Mg II 2798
